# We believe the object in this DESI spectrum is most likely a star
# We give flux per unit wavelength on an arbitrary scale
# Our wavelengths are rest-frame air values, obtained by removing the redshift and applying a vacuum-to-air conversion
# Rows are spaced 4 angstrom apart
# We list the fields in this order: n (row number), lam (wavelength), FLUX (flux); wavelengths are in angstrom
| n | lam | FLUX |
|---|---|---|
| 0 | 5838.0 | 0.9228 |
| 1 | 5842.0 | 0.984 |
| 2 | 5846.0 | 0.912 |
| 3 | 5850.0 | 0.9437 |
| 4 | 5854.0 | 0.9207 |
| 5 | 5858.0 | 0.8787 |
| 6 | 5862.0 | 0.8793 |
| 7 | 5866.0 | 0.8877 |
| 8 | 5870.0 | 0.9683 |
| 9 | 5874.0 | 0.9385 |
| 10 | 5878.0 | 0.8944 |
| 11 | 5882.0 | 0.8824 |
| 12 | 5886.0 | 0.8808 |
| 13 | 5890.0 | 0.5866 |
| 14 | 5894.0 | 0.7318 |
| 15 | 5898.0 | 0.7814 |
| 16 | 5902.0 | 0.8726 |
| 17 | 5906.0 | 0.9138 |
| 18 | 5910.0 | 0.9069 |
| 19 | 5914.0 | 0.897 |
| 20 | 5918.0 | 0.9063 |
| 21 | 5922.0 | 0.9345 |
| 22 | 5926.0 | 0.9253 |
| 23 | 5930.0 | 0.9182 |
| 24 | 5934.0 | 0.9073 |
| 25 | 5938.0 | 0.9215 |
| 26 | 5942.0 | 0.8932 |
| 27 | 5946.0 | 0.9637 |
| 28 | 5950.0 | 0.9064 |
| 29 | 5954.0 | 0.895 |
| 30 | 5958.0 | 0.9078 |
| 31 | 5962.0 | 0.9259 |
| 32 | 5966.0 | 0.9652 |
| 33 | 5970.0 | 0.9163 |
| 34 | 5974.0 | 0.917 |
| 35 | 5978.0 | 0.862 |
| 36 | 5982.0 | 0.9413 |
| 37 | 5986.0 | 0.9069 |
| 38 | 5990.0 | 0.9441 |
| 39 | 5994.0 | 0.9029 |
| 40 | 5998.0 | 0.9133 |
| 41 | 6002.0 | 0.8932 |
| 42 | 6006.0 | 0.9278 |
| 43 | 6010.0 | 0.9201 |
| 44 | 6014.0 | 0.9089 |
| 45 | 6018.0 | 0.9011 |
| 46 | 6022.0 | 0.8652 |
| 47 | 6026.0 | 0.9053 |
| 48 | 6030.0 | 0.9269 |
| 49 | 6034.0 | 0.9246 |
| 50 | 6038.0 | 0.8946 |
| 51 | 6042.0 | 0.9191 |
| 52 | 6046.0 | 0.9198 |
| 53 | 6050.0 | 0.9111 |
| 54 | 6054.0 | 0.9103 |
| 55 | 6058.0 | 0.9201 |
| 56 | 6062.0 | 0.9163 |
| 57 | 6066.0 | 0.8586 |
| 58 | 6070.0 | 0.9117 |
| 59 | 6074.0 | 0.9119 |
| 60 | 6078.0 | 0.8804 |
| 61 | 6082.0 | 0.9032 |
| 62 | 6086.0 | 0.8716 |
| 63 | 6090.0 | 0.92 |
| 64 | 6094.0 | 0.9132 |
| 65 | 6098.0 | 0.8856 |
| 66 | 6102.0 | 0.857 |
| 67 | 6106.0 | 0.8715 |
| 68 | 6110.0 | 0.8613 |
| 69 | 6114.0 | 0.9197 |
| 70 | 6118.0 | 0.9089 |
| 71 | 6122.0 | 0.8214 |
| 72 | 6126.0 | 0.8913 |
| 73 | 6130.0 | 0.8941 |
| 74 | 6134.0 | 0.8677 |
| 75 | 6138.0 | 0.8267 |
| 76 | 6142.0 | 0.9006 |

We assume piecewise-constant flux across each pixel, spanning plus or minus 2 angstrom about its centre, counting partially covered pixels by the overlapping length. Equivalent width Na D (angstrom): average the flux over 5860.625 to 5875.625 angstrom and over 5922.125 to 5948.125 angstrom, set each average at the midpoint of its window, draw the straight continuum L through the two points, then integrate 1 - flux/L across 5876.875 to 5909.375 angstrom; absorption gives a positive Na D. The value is 3.6 angstrom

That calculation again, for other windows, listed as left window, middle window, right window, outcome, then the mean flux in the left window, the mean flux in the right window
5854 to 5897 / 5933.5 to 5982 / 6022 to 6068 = -2.0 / 0.854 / 0.908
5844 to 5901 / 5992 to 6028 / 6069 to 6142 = -1.2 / 0.863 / 0.884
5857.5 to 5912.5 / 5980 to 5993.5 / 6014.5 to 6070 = -0.6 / 0.857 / 0.906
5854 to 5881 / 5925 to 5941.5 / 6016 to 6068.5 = -0.2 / 0.908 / 0.906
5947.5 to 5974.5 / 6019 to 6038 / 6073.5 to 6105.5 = 0.0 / 0.92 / 0.891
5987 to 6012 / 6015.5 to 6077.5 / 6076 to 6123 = -0.3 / 0.917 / 0.886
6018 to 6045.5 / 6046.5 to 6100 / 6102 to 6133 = -0.5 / 0.906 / 0.879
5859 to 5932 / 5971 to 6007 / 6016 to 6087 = -0.8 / 0.873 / 0.903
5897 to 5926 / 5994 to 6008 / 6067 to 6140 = -0.3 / 0.894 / 0.884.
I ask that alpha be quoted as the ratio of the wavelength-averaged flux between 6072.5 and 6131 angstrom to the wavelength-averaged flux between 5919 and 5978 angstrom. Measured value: 1.0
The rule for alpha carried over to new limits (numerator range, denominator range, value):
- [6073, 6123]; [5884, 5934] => 1.04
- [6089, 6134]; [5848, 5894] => 1.01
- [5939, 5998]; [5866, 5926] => 1.06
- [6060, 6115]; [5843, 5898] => 1.03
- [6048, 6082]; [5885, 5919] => 1.09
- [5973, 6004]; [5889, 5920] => 1.09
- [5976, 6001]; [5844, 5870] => 1.00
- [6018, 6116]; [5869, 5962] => 1.02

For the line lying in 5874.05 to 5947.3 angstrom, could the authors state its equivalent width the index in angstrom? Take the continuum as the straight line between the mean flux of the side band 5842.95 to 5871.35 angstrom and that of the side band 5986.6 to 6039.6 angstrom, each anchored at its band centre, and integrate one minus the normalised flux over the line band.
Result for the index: 3.1 angstrom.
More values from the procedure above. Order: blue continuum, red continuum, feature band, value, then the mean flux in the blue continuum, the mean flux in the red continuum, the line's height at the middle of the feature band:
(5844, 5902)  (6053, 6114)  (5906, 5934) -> -1.4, 0.864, 0.893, 0.87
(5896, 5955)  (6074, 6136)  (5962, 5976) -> -0.5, 0.903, 0.885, 0.899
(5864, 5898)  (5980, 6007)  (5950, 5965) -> -0.3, 0.842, 0.918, 0.894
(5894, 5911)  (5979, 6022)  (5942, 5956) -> -0.6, 0.85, 0.912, 0.88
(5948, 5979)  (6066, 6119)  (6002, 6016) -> -0.1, 0.914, 0.892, 0.906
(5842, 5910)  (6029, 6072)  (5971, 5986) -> -0.2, 0.872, 0.91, 0.894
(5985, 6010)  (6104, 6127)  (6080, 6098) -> -0.3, 0.915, 0.878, 0.887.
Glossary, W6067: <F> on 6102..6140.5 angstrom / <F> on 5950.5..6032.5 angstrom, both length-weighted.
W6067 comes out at 0.96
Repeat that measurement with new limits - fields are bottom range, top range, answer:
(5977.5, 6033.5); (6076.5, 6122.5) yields 0.97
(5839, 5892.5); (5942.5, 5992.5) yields 1.04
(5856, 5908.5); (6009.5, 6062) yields 1.07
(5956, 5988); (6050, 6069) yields 0.98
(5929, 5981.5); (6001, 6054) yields 0.99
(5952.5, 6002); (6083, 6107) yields 0.97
